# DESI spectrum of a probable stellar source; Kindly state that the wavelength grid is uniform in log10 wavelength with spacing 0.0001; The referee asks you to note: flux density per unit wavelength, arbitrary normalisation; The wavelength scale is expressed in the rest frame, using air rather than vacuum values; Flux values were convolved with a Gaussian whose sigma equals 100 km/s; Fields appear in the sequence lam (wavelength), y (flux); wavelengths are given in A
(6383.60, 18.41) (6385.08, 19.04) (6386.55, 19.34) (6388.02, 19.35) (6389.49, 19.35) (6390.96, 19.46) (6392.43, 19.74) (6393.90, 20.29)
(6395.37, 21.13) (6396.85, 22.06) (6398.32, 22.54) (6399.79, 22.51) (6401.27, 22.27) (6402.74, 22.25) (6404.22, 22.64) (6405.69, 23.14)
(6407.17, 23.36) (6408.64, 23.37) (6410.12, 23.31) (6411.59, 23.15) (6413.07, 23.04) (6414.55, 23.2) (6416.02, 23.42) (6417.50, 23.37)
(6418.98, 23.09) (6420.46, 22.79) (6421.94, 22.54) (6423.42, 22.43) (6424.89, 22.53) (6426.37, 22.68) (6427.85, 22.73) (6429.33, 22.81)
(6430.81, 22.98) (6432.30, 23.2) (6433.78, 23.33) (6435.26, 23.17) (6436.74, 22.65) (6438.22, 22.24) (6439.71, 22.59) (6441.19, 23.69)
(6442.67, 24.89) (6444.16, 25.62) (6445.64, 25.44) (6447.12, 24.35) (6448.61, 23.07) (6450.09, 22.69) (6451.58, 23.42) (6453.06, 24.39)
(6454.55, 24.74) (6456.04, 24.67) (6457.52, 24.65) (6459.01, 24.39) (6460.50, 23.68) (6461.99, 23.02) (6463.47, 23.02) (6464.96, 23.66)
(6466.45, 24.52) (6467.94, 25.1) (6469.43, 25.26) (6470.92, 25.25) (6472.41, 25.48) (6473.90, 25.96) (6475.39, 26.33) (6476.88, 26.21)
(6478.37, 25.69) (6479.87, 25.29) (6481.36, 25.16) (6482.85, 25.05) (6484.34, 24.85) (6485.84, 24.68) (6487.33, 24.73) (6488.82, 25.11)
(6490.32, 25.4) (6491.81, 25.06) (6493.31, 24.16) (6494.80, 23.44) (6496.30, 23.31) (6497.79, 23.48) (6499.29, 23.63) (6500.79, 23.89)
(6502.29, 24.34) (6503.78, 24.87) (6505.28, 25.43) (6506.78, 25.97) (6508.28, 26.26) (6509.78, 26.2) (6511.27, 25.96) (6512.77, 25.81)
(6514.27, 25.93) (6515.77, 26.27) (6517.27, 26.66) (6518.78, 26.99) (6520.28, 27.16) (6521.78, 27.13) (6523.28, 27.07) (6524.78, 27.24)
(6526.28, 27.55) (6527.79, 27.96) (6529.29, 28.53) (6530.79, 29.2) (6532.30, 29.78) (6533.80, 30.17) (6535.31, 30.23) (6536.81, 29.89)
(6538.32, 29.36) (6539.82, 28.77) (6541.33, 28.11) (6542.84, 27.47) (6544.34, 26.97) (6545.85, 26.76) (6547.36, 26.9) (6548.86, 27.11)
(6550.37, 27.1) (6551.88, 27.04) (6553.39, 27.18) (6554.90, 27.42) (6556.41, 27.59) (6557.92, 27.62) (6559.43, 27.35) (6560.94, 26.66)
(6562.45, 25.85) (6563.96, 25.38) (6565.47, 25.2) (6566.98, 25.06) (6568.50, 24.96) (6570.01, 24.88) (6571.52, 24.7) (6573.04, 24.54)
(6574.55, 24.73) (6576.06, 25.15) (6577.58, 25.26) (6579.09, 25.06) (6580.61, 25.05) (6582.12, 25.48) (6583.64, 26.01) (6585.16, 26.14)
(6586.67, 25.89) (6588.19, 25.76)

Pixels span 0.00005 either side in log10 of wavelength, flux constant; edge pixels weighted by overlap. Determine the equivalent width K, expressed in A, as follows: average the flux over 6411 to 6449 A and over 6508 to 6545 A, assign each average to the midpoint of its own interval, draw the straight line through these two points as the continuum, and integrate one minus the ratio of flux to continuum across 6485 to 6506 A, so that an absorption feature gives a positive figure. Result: 1.5 A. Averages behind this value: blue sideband 23.3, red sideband 27.7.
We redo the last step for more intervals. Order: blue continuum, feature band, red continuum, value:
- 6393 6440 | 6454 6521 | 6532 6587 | -1.0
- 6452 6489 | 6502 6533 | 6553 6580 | -1.9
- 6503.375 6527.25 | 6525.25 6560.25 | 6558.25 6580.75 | -2.9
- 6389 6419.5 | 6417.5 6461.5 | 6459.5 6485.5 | 0.2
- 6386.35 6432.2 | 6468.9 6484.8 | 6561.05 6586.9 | -1.4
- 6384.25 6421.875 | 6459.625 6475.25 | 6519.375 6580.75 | -0.3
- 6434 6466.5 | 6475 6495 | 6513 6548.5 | 0.4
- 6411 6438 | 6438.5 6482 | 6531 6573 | -0.7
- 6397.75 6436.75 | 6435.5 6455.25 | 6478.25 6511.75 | -0.2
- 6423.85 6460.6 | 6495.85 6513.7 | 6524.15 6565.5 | 0.8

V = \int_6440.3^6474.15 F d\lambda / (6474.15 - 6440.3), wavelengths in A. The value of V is 24.4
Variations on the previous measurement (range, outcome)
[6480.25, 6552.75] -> 26.5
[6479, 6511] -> 24.8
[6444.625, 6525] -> 25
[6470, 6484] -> 25.6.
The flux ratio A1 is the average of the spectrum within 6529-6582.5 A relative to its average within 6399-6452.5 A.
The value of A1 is 1.16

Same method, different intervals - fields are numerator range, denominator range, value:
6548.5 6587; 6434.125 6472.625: 1.08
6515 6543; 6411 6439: 1.23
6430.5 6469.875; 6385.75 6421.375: 1.08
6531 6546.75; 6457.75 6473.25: 1.18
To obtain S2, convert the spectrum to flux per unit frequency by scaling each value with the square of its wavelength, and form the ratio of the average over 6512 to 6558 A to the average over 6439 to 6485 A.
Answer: 1.2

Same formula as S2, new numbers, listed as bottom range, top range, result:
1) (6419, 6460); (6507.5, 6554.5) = 1.21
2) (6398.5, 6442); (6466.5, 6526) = 1.14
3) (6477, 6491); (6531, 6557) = 1.14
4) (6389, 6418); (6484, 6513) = 1.15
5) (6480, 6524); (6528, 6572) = 1.10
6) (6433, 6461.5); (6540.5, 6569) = 1.16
